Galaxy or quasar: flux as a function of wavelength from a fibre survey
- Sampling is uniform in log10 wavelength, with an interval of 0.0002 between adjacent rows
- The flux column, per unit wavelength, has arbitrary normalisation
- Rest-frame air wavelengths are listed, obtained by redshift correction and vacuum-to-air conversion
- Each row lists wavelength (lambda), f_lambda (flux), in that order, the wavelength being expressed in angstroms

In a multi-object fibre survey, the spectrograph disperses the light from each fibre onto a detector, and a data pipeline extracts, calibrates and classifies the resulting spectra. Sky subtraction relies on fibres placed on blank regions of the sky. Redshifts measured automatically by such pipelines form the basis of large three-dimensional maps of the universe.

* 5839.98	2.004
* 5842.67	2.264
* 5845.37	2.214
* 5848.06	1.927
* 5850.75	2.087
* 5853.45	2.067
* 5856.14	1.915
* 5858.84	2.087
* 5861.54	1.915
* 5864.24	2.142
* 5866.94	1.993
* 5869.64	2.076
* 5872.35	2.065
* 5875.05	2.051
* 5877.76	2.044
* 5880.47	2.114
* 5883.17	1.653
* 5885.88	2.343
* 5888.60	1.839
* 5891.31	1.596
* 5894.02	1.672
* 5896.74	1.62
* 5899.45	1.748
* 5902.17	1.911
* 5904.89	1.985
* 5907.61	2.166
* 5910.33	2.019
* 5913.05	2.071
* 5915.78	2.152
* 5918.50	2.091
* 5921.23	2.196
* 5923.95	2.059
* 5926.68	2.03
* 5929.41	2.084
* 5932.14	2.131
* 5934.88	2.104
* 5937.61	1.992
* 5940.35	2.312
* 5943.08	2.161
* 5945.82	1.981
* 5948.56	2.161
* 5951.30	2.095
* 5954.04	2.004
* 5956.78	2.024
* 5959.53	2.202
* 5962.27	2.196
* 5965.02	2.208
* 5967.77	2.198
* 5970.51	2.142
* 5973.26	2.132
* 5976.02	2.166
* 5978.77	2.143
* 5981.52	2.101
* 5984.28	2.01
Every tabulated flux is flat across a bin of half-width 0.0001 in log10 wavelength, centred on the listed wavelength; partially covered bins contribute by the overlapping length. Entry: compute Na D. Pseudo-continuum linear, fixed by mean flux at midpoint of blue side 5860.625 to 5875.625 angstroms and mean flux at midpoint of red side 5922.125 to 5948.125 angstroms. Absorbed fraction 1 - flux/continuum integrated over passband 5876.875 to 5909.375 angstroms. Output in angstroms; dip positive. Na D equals 2.7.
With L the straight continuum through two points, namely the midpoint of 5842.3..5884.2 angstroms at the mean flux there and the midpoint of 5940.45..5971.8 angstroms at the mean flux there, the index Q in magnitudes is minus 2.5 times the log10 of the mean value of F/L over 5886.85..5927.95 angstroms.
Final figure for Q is 0.07 mag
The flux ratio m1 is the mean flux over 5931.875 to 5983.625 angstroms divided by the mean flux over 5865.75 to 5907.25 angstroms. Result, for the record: 1.1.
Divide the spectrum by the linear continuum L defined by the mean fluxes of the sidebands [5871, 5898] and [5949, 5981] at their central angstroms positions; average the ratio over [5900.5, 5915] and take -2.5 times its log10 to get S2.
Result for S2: -0.03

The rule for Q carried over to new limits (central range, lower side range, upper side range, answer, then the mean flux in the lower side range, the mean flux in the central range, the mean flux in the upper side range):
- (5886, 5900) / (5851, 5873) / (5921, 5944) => 0.18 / 2.03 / 1.75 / 2.11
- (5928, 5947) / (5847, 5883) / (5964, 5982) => 0.00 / 2.03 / 2.11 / 2.16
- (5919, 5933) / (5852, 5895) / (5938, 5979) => -0.01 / 1.98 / 2.1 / 2.14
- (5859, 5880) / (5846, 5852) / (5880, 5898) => -0.07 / 2.03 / 2.05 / 1.82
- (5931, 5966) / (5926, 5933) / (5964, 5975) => 0.00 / 2.08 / 2.12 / 2.17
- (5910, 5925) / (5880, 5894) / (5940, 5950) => -0.05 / 1.87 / 2.1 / 2.14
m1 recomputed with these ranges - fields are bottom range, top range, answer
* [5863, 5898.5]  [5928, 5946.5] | 1.09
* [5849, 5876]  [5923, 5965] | 1.03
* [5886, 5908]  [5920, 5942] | 1.15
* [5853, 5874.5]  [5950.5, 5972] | 1.05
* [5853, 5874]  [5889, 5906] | 0.86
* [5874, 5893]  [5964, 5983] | 1.11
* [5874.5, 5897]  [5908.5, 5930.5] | 1.11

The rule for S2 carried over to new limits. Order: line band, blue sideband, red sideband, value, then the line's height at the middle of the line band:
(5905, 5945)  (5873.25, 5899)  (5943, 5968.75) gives -0.049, 2.01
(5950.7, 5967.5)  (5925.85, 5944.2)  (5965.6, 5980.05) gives 0.009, 2.14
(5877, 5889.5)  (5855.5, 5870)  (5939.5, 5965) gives 0.024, 2.05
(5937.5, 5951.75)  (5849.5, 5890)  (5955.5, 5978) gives -0.001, 2.13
